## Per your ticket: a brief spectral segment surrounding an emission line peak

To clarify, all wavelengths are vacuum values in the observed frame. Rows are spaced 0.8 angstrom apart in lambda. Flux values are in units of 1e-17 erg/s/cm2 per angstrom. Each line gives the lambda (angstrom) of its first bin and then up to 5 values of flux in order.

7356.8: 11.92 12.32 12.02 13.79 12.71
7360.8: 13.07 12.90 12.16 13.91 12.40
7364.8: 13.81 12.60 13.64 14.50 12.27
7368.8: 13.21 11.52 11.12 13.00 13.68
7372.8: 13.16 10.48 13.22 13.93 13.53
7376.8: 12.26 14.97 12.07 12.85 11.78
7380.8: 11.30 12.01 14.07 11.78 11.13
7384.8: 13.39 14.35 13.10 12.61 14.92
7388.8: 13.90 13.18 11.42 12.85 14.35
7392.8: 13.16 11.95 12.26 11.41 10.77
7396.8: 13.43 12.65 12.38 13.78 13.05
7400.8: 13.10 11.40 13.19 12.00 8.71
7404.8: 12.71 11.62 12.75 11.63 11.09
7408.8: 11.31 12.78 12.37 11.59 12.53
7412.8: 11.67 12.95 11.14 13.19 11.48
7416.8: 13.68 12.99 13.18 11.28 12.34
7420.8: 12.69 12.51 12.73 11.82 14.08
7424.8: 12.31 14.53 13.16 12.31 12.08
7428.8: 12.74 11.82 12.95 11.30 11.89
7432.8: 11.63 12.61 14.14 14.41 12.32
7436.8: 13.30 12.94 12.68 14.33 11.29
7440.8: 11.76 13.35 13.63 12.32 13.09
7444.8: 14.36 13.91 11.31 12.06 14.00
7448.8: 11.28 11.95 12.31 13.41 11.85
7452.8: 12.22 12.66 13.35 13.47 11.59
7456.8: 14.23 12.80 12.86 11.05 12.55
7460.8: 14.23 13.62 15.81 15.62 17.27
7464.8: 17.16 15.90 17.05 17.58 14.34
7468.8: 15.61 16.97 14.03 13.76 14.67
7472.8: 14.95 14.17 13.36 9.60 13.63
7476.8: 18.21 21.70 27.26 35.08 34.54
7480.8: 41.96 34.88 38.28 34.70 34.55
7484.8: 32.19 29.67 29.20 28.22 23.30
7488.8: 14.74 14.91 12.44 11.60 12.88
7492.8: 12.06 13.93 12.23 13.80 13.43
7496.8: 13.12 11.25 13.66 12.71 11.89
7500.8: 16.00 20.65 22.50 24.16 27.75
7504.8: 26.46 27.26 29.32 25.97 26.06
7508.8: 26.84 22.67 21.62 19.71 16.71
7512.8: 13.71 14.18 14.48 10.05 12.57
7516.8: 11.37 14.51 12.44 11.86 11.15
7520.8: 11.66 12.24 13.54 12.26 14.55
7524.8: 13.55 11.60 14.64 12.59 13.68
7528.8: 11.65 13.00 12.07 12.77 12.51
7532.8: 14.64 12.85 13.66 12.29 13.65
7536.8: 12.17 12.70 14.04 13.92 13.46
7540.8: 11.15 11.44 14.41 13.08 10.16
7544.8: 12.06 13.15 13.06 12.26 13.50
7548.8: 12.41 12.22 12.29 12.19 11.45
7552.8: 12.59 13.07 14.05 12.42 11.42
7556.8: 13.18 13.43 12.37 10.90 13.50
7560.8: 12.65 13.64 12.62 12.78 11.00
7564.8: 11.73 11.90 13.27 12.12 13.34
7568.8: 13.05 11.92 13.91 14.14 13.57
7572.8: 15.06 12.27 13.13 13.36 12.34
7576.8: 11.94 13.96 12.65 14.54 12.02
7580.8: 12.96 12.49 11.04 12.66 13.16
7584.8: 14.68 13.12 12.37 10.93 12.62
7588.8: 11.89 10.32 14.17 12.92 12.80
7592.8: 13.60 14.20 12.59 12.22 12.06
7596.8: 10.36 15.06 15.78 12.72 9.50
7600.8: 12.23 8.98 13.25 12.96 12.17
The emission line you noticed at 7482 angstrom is H-alpha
